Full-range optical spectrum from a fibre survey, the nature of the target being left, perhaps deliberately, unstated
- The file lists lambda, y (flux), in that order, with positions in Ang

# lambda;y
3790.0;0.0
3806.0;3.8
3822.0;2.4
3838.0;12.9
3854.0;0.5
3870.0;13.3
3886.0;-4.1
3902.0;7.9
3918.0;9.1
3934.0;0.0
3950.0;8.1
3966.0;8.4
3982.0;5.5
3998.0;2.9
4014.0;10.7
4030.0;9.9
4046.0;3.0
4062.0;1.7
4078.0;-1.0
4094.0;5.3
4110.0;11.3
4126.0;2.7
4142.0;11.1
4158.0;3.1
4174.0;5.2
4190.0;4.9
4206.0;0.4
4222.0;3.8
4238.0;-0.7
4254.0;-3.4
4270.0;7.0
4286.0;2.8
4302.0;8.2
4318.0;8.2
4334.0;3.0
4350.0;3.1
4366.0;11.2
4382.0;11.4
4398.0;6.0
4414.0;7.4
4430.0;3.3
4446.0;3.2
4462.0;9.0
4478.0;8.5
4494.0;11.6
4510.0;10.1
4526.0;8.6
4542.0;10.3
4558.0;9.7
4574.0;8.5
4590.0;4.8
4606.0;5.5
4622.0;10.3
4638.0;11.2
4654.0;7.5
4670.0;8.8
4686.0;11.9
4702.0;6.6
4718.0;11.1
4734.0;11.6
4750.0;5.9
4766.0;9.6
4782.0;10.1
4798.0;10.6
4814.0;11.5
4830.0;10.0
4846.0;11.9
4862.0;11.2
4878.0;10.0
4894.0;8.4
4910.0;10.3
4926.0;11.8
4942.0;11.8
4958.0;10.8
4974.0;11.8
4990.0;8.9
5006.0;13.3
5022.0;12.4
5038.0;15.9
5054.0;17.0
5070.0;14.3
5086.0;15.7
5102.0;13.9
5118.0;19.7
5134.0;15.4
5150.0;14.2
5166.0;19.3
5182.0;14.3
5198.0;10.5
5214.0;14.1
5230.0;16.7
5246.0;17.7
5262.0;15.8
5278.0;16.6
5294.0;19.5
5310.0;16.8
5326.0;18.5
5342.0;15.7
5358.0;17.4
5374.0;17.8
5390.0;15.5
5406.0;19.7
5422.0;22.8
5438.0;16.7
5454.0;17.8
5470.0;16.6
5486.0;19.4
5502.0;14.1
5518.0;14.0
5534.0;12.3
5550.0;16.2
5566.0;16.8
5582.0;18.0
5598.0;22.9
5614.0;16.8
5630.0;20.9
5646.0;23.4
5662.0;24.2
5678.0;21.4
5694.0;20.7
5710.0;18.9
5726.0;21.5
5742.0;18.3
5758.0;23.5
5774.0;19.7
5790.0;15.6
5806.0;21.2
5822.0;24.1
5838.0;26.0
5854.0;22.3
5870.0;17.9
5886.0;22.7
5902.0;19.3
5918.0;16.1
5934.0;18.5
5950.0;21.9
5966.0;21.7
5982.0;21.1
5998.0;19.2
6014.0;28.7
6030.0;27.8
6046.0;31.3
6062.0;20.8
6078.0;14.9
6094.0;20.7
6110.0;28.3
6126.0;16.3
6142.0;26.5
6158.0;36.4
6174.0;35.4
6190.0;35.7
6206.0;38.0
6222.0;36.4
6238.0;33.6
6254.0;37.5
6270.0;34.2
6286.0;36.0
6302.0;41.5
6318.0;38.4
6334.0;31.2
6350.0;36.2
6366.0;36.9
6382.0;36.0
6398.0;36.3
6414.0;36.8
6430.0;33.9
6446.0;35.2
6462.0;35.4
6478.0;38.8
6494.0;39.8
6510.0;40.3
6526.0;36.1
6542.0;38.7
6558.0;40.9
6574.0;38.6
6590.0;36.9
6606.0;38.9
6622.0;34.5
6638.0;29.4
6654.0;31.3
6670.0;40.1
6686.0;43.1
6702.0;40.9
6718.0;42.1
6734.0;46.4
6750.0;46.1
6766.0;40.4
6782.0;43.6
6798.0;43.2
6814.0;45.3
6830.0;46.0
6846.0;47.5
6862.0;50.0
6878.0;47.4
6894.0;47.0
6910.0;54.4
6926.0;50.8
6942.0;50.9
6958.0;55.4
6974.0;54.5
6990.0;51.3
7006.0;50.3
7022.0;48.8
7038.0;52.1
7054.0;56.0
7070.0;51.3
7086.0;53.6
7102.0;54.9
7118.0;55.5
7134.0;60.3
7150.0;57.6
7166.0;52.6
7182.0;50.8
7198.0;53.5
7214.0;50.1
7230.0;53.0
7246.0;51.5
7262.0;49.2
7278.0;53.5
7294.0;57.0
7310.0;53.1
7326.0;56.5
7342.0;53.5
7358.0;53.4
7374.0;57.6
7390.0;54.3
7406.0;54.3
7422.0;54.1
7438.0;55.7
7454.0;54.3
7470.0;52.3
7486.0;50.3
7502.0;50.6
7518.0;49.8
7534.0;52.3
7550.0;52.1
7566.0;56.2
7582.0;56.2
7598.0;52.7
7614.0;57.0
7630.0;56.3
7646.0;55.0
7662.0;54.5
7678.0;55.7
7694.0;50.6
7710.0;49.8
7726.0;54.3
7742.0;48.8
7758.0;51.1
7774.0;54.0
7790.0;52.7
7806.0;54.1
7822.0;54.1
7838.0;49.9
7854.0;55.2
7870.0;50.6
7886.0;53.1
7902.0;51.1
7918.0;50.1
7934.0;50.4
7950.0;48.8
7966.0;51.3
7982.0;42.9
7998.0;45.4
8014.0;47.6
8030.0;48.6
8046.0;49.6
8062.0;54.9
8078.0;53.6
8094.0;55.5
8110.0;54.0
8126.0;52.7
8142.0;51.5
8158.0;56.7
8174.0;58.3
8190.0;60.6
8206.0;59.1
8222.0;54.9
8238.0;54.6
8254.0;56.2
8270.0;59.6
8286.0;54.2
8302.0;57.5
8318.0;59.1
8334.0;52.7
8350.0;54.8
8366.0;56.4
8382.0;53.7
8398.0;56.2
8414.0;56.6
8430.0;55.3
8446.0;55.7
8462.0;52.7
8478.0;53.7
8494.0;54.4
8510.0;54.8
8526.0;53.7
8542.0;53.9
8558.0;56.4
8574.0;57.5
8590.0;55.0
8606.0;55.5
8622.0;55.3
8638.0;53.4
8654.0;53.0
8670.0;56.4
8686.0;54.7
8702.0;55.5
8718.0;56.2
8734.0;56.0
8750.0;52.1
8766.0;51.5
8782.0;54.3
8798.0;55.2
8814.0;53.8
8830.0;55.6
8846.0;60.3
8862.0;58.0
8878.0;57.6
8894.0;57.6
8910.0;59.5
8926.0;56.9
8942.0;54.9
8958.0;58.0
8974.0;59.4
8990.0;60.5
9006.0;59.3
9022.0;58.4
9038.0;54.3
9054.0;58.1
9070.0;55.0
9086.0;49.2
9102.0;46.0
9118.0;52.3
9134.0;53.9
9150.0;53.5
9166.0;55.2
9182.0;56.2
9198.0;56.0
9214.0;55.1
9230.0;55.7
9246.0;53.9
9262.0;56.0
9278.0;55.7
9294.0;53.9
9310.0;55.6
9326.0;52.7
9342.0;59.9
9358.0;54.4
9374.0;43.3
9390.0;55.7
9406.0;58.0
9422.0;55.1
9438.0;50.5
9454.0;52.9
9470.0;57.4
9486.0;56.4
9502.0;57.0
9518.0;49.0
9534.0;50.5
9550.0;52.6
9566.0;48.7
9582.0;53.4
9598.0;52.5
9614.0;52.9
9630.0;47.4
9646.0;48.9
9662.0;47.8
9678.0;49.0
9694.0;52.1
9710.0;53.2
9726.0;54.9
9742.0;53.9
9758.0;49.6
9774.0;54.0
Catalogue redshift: 0.54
